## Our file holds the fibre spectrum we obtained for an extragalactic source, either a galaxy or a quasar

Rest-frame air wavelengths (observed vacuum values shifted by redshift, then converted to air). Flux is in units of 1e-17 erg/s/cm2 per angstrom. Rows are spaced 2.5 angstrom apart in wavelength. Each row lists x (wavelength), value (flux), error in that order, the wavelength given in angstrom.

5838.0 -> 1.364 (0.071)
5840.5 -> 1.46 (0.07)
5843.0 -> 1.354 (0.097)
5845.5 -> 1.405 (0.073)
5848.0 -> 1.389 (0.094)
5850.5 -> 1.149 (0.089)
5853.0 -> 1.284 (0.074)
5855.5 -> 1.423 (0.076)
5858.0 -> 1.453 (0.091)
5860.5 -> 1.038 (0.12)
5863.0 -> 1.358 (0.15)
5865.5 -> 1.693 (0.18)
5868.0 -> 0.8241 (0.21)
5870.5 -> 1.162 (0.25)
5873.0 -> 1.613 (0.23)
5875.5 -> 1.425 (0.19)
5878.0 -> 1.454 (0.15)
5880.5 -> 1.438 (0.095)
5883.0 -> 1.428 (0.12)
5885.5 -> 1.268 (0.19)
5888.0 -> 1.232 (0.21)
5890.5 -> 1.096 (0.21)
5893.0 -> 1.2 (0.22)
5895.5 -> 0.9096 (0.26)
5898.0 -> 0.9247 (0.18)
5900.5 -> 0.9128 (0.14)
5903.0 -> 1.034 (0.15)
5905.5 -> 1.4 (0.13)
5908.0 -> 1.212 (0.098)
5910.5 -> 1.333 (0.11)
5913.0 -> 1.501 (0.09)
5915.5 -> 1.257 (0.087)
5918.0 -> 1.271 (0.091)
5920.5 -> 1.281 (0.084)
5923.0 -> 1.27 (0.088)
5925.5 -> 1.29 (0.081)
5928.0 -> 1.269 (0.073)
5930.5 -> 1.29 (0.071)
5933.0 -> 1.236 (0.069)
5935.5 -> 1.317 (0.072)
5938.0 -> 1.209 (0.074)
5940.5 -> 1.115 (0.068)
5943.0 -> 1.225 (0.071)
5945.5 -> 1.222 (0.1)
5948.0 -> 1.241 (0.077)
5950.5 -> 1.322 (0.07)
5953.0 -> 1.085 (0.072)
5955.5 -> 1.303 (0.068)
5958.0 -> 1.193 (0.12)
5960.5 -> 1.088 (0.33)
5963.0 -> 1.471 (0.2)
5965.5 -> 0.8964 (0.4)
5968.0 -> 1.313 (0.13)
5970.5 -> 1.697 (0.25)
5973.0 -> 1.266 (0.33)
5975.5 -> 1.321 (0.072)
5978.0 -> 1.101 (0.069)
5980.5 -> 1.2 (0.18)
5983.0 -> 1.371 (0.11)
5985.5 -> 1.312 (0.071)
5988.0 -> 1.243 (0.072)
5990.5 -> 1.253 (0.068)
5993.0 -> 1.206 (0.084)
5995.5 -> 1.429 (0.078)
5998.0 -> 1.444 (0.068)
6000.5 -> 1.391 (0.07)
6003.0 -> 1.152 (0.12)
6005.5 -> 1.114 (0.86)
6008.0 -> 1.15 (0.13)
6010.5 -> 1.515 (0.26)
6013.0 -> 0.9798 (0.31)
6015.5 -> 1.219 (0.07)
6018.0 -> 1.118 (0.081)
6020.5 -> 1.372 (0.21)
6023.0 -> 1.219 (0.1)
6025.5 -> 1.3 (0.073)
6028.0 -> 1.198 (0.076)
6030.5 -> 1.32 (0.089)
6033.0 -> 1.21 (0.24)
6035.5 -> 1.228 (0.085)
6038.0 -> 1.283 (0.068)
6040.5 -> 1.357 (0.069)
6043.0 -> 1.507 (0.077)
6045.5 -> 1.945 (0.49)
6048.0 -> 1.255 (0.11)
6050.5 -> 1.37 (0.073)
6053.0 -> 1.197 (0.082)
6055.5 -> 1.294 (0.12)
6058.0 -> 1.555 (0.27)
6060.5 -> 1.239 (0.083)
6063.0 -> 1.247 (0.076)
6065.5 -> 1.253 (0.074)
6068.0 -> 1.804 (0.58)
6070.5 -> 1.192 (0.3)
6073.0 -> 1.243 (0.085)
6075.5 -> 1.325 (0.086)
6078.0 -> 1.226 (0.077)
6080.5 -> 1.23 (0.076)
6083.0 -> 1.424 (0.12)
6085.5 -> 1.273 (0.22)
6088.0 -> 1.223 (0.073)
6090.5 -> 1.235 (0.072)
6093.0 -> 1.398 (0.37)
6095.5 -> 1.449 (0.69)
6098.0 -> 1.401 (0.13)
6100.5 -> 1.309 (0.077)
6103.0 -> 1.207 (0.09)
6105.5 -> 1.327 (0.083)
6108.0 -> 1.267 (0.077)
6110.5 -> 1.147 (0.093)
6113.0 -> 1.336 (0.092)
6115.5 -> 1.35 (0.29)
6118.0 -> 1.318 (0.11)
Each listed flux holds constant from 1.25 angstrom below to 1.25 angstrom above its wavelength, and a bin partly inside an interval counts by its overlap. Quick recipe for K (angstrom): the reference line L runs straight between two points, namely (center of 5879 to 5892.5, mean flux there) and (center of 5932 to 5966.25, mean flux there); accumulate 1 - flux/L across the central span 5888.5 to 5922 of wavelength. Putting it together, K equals 2.23 angstrom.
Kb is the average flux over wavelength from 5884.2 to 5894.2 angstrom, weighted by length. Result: 1.2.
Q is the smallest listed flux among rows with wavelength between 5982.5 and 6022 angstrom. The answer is 0.9798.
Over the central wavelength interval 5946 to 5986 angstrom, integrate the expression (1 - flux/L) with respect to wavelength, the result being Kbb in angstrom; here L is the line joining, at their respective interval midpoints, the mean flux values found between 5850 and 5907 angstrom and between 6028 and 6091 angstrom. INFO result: 1.0 angstrom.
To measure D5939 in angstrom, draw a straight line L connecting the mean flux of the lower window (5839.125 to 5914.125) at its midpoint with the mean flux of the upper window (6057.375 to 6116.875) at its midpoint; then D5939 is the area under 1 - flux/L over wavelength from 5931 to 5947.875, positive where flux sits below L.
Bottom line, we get 0.9 angstrom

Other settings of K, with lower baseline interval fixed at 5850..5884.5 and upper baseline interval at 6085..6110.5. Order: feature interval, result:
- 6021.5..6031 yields 0.4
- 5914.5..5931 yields 0.7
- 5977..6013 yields 1.4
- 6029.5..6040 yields 0.4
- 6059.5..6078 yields -0.2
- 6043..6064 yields -1.4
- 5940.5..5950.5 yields 0.8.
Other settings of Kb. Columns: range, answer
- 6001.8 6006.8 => 1.13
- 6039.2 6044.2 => 1.43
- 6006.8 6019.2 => 1.2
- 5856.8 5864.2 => 1.28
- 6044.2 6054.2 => 1.44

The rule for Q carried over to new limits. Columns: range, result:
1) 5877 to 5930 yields 0.9096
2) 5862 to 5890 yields 0.8241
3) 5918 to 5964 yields 1.085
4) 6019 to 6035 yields 1.198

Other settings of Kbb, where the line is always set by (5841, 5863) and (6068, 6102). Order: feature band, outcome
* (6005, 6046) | 1.0 angstrom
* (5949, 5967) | 1.7 angstrom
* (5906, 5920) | 0.0 angstrom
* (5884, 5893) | 0.8 angstrom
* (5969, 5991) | 0.2 angstrom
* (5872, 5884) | -1.4 angstrom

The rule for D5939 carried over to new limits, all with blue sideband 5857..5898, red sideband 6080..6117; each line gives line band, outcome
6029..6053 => -1.4 angstrom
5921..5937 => 0.1 angstrom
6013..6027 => 0.8 angstrom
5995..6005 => -0.3 angstrom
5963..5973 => -0.2 angstrom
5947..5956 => 0.4 angstrom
